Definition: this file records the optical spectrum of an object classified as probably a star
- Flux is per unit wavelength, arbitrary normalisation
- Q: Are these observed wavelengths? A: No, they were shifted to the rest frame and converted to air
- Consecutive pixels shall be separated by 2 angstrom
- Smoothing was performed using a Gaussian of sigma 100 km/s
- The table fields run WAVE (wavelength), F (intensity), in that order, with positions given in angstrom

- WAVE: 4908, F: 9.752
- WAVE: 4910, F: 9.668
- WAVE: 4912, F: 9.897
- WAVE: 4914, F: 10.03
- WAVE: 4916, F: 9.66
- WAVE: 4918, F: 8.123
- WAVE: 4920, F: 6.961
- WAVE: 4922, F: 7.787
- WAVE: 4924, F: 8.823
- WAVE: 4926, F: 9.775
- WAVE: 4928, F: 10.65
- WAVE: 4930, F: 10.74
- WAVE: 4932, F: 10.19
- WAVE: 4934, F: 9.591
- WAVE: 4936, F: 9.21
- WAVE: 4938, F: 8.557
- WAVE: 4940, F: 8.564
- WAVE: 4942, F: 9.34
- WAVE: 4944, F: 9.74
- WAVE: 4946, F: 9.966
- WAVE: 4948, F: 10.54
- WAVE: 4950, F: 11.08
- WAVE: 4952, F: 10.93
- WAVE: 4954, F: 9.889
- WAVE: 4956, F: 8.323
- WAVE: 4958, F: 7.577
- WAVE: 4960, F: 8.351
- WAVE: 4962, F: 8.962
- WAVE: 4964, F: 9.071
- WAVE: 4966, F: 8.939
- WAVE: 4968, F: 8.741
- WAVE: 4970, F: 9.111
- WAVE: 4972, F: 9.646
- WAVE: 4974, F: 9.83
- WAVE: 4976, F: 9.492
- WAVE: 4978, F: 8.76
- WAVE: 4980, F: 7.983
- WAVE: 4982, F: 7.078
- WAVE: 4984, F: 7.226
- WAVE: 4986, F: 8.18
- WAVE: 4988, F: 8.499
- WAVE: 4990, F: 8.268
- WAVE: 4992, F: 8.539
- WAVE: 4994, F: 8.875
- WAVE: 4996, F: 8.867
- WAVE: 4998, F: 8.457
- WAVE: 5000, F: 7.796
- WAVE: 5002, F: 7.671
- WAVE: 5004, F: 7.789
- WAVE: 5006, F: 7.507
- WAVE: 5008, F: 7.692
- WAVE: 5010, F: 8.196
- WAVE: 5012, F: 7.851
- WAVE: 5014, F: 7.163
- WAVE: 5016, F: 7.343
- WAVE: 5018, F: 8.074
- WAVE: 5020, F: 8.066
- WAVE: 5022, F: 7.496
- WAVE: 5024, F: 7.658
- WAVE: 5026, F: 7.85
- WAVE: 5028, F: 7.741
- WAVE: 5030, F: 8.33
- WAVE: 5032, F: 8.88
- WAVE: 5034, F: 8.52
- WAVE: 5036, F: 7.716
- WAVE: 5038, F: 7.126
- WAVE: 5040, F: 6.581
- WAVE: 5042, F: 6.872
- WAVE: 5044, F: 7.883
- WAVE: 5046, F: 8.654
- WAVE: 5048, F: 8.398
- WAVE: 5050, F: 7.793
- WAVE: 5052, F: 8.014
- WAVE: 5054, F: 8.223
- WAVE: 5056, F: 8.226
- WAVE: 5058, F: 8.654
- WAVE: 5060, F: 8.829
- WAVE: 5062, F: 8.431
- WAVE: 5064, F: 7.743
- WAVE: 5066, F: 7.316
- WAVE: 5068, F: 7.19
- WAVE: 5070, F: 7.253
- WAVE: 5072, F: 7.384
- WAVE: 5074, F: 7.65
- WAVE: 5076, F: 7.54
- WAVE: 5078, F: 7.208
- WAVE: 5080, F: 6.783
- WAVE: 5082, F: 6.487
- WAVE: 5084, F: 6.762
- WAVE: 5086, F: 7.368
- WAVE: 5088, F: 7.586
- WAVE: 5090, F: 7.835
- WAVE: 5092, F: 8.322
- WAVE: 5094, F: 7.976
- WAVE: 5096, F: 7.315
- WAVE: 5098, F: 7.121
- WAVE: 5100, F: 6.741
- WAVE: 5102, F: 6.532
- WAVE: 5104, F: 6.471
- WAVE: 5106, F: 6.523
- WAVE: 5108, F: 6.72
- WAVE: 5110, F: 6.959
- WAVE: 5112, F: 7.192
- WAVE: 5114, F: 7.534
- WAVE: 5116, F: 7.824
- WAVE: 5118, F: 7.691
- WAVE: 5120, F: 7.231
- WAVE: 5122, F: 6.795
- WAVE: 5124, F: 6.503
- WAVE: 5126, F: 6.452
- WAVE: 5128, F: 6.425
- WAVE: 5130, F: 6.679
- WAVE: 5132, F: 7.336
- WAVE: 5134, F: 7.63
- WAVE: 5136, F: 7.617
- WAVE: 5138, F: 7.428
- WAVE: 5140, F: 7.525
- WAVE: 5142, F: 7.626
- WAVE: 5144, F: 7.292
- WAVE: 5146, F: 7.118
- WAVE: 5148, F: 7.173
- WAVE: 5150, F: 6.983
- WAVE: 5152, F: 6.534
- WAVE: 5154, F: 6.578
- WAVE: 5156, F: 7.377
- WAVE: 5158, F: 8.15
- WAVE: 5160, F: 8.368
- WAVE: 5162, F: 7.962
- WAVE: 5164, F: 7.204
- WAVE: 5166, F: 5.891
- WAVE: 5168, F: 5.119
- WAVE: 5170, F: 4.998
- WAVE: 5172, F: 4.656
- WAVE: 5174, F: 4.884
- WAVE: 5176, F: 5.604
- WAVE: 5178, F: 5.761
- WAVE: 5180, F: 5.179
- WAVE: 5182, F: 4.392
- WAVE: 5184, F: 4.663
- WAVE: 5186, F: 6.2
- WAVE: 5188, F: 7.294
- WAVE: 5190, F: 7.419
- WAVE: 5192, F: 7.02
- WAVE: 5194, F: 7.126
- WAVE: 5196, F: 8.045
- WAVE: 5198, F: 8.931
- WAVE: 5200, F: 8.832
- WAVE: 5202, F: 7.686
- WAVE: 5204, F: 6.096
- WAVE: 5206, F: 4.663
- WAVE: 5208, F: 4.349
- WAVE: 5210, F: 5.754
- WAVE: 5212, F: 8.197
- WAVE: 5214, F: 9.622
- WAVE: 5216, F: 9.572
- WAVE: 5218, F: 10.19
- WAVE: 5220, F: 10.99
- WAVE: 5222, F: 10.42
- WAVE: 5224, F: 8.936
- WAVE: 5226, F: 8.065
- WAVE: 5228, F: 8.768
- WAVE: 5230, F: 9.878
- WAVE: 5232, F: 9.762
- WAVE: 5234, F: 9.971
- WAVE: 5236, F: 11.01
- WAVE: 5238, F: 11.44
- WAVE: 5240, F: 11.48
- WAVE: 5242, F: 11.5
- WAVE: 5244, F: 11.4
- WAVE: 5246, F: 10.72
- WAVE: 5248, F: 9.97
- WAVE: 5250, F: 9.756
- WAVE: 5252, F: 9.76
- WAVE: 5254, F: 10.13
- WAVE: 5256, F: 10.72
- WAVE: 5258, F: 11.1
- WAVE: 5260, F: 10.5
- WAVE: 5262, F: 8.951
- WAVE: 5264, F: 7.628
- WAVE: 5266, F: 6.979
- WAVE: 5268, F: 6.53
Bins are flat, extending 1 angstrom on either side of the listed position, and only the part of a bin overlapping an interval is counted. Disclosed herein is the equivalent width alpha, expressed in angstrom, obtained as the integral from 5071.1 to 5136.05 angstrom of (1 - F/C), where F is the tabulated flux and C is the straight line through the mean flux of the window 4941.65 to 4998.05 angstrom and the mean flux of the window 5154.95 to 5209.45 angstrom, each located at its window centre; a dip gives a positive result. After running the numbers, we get 2.0 angstrom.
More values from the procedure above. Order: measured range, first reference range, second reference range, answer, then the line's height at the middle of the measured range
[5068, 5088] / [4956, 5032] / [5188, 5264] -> 3.2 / 8.56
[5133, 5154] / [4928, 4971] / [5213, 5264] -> 5.6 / 9.9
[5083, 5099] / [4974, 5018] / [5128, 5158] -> 0.0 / 7.53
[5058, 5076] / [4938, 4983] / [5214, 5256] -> 3.4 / 9.56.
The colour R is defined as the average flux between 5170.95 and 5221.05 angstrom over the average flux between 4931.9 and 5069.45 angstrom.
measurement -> 0.8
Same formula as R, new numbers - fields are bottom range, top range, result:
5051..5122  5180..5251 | 1.15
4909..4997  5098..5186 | 0.73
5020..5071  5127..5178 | 0.86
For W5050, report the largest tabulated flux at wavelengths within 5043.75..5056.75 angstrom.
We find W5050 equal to 8.654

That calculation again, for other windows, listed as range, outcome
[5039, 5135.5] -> 8.829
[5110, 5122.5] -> 7.824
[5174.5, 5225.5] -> 10.99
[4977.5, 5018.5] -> 8.875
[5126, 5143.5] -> 7.63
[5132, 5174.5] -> 8.368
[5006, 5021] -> 8.196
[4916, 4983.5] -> 11.08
